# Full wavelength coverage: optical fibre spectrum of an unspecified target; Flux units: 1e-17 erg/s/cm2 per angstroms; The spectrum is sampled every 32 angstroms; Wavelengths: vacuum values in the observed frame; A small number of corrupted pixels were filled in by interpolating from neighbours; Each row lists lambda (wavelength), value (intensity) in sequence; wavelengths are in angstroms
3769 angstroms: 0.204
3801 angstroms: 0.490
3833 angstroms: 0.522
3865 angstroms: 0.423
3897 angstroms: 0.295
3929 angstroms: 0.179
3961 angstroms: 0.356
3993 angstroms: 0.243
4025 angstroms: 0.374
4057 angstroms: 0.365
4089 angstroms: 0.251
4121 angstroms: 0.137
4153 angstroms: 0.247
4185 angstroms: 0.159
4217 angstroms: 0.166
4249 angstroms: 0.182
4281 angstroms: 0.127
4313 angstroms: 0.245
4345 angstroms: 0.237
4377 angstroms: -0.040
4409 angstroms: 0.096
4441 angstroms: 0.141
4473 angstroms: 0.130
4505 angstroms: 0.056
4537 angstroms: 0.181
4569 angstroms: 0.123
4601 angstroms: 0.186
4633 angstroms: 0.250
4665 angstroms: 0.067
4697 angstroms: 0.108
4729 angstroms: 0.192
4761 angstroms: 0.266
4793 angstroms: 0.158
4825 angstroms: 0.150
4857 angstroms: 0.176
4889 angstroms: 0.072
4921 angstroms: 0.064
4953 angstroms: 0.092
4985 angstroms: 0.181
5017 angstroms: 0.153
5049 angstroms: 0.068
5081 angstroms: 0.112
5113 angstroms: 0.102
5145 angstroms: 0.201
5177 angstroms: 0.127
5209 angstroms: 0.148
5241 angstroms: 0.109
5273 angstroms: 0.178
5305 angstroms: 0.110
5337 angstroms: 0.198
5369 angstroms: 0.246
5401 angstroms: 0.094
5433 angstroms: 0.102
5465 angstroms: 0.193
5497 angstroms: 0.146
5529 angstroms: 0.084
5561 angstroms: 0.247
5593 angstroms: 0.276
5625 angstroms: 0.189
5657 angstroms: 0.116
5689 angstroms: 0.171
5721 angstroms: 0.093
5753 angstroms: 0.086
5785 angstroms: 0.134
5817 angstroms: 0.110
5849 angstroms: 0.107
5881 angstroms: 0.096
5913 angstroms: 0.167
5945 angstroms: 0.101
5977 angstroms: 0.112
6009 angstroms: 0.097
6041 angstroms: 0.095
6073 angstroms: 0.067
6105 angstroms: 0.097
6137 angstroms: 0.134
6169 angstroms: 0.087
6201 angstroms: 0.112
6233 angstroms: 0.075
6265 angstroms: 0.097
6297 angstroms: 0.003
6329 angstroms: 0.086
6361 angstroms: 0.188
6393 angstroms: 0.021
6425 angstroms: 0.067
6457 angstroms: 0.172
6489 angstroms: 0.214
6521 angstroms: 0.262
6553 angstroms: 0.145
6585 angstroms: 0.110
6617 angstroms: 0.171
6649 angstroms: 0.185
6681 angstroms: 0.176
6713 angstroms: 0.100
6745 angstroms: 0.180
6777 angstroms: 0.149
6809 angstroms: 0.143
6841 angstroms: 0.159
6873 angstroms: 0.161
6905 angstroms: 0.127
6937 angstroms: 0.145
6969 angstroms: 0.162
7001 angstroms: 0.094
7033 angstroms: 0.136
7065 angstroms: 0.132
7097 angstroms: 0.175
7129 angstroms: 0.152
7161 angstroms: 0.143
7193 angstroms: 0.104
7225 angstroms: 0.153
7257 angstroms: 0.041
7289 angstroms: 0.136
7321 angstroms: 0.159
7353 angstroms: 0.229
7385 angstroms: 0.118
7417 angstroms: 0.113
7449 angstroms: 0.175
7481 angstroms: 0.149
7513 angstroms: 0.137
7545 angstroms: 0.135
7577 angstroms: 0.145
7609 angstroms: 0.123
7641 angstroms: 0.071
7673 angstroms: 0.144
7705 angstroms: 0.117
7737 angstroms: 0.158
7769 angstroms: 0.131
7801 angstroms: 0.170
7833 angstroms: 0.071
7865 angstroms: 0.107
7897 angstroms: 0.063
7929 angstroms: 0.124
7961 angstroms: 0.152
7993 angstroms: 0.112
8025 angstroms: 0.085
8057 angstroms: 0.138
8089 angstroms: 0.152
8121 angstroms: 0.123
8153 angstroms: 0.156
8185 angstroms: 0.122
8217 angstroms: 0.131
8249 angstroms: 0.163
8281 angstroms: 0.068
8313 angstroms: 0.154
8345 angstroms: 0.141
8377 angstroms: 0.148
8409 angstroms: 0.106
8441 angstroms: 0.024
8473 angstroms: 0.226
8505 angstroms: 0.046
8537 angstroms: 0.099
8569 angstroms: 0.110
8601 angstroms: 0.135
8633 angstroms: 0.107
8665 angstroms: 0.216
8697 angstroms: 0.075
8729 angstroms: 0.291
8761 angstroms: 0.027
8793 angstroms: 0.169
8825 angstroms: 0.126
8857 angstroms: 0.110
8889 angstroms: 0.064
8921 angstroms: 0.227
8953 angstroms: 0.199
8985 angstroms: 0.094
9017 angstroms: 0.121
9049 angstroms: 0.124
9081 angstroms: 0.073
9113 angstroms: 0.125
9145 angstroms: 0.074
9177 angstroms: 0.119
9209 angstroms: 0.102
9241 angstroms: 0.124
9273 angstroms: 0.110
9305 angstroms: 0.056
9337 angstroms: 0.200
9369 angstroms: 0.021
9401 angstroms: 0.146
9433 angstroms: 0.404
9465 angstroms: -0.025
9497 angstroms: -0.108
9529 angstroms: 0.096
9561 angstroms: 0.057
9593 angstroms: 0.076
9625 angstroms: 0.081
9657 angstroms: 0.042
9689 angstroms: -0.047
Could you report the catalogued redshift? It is 0.745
